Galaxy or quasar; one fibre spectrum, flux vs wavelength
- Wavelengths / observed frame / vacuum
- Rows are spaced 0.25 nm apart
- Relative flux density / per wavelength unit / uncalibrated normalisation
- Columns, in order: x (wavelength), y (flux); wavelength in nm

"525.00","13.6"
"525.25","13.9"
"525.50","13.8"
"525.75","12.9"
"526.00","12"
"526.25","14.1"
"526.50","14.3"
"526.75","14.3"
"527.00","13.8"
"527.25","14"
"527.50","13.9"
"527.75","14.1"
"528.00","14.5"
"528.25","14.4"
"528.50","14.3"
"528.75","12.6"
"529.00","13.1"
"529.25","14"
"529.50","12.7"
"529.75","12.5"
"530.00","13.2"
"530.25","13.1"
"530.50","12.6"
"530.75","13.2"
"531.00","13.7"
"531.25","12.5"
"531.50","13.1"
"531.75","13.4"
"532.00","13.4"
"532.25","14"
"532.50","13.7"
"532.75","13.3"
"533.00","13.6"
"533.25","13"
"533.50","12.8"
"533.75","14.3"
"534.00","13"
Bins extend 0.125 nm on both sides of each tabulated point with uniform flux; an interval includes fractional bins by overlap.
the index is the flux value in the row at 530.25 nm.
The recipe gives 13.1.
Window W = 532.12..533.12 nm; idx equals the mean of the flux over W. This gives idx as 13.6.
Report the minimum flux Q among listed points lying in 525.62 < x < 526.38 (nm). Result 12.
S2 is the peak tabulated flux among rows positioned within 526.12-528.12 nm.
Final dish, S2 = 14.5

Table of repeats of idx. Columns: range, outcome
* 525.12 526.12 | 13.2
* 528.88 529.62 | 13.3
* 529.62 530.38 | 12.9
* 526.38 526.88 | 14.3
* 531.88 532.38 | 13.7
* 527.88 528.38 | 14.4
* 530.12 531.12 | 13.1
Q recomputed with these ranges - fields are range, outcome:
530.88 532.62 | 12.5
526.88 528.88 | 12.6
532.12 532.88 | 13.3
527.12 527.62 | 13.9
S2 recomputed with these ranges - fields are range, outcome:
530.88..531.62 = 13.7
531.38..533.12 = 14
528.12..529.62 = 14.4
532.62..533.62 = 13.6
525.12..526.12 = 13.9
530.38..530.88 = 13.2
